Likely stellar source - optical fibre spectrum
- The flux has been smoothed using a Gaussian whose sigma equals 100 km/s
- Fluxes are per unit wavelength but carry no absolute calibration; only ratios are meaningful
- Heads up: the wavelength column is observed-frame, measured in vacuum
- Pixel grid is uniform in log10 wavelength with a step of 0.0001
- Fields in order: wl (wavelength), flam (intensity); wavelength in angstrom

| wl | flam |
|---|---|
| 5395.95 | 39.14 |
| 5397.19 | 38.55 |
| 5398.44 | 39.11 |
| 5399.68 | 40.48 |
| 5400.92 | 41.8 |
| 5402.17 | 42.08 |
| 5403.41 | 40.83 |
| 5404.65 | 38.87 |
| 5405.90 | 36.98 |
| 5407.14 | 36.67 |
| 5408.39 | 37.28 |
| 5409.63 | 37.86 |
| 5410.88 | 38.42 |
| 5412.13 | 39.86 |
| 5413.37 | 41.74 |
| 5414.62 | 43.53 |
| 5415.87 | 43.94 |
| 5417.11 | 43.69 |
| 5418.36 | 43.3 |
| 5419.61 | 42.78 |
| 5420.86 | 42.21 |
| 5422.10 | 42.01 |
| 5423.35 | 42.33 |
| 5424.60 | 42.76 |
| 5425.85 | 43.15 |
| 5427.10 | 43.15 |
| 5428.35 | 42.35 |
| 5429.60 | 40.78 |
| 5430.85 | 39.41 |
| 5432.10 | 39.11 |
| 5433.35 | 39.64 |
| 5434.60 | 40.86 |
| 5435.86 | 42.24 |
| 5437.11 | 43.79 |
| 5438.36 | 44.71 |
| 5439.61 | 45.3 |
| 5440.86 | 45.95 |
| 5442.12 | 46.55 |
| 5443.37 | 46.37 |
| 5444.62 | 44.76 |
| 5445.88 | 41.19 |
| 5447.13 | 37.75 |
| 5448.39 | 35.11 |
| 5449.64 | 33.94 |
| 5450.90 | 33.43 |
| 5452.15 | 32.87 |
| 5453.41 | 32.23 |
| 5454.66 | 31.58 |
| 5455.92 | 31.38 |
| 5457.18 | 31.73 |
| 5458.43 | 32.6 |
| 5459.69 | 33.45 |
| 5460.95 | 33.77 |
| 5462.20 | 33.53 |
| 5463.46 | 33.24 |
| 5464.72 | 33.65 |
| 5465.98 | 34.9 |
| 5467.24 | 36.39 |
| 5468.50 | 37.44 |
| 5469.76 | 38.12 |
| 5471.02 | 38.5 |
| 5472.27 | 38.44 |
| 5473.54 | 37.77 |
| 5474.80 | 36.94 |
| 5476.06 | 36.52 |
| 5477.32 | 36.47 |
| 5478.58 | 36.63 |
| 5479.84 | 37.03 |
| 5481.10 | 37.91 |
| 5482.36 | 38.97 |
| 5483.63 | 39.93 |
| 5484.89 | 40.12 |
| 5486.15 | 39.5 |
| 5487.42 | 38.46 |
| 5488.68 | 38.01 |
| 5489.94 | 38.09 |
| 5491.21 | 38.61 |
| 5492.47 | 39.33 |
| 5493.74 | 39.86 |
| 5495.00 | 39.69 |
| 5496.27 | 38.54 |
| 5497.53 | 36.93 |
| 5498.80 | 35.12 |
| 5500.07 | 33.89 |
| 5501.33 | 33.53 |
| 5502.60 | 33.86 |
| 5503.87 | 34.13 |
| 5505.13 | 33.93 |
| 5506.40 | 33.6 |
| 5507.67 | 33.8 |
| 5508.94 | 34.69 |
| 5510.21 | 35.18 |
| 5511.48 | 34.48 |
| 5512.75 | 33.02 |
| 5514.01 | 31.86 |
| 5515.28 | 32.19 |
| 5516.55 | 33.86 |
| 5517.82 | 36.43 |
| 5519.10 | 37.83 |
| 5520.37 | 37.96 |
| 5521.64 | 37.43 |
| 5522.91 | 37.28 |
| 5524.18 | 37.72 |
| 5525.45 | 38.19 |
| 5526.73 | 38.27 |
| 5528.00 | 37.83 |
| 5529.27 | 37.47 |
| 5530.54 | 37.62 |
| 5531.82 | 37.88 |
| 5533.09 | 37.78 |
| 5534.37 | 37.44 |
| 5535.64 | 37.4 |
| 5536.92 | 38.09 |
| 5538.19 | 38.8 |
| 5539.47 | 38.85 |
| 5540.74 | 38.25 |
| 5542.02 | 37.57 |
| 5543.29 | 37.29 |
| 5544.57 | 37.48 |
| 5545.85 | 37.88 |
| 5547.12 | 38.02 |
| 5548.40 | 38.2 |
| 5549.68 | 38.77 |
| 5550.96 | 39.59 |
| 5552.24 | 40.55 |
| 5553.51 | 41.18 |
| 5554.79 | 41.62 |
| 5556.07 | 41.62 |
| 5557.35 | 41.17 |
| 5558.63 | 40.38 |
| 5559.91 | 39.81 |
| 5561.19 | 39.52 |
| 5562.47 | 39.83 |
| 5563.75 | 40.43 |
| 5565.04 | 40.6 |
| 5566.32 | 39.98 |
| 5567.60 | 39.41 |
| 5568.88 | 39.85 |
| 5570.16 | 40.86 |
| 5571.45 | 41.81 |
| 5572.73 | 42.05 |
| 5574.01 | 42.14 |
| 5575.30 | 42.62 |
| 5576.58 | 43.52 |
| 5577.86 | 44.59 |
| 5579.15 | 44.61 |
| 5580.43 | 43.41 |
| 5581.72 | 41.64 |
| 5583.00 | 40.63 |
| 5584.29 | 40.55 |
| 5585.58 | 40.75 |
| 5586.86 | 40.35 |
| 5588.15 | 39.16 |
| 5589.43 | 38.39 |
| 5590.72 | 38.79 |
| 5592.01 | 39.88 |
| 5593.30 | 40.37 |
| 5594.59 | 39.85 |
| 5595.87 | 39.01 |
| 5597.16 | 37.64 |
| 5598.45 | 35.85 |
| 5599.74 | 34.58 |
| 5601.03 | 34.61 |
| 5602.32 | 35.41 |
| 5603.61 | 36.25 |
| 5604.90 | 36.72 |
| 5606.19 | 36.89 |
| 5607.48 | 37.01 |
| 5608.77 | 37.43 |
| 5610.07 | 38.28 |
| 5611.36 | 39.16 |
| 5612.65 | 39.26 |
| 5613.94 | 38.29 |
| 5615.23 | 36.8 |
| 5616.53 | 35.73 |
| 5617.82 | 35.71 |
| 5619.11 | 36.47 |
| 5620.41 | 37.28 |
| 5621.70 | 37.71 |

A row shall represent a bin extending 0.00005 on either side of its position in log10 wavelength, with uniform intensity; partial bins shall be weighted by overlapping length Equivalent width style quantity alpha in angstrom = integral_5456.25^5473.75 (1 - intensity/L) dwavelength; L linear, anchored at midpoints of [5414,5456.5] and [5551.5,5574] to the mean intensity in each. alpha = 2.4 angstrom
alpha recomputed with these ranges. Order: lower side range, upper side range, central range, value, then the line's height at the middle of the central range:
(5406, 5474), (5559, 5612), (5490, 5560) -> 3.76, 39.4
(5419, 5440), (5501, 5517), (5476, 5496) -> -1.32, 36.1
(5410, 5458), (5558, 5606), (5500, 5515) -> 2.37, 40.1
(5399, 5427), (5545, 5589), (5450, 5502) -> 6.01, 41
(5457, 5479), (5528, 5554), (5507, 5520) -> 1.01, 37.3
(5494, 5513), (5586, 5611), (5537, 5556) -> -1.37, 36.3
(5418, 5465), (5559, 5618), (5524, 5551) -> 0.88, 39.3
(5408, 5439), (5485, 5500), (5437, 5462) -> 1.68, 40.4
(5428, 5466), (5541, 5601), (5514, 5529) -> 0.99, 39.2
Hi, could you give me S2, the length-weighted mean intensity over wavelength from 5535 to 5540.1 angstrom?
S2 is 38.3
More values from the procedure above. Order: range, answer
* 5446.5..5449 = 36.4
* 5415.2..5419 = 43.6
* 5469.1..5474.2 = 38.2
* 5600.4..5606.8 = 36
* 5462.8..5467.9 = 34.5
